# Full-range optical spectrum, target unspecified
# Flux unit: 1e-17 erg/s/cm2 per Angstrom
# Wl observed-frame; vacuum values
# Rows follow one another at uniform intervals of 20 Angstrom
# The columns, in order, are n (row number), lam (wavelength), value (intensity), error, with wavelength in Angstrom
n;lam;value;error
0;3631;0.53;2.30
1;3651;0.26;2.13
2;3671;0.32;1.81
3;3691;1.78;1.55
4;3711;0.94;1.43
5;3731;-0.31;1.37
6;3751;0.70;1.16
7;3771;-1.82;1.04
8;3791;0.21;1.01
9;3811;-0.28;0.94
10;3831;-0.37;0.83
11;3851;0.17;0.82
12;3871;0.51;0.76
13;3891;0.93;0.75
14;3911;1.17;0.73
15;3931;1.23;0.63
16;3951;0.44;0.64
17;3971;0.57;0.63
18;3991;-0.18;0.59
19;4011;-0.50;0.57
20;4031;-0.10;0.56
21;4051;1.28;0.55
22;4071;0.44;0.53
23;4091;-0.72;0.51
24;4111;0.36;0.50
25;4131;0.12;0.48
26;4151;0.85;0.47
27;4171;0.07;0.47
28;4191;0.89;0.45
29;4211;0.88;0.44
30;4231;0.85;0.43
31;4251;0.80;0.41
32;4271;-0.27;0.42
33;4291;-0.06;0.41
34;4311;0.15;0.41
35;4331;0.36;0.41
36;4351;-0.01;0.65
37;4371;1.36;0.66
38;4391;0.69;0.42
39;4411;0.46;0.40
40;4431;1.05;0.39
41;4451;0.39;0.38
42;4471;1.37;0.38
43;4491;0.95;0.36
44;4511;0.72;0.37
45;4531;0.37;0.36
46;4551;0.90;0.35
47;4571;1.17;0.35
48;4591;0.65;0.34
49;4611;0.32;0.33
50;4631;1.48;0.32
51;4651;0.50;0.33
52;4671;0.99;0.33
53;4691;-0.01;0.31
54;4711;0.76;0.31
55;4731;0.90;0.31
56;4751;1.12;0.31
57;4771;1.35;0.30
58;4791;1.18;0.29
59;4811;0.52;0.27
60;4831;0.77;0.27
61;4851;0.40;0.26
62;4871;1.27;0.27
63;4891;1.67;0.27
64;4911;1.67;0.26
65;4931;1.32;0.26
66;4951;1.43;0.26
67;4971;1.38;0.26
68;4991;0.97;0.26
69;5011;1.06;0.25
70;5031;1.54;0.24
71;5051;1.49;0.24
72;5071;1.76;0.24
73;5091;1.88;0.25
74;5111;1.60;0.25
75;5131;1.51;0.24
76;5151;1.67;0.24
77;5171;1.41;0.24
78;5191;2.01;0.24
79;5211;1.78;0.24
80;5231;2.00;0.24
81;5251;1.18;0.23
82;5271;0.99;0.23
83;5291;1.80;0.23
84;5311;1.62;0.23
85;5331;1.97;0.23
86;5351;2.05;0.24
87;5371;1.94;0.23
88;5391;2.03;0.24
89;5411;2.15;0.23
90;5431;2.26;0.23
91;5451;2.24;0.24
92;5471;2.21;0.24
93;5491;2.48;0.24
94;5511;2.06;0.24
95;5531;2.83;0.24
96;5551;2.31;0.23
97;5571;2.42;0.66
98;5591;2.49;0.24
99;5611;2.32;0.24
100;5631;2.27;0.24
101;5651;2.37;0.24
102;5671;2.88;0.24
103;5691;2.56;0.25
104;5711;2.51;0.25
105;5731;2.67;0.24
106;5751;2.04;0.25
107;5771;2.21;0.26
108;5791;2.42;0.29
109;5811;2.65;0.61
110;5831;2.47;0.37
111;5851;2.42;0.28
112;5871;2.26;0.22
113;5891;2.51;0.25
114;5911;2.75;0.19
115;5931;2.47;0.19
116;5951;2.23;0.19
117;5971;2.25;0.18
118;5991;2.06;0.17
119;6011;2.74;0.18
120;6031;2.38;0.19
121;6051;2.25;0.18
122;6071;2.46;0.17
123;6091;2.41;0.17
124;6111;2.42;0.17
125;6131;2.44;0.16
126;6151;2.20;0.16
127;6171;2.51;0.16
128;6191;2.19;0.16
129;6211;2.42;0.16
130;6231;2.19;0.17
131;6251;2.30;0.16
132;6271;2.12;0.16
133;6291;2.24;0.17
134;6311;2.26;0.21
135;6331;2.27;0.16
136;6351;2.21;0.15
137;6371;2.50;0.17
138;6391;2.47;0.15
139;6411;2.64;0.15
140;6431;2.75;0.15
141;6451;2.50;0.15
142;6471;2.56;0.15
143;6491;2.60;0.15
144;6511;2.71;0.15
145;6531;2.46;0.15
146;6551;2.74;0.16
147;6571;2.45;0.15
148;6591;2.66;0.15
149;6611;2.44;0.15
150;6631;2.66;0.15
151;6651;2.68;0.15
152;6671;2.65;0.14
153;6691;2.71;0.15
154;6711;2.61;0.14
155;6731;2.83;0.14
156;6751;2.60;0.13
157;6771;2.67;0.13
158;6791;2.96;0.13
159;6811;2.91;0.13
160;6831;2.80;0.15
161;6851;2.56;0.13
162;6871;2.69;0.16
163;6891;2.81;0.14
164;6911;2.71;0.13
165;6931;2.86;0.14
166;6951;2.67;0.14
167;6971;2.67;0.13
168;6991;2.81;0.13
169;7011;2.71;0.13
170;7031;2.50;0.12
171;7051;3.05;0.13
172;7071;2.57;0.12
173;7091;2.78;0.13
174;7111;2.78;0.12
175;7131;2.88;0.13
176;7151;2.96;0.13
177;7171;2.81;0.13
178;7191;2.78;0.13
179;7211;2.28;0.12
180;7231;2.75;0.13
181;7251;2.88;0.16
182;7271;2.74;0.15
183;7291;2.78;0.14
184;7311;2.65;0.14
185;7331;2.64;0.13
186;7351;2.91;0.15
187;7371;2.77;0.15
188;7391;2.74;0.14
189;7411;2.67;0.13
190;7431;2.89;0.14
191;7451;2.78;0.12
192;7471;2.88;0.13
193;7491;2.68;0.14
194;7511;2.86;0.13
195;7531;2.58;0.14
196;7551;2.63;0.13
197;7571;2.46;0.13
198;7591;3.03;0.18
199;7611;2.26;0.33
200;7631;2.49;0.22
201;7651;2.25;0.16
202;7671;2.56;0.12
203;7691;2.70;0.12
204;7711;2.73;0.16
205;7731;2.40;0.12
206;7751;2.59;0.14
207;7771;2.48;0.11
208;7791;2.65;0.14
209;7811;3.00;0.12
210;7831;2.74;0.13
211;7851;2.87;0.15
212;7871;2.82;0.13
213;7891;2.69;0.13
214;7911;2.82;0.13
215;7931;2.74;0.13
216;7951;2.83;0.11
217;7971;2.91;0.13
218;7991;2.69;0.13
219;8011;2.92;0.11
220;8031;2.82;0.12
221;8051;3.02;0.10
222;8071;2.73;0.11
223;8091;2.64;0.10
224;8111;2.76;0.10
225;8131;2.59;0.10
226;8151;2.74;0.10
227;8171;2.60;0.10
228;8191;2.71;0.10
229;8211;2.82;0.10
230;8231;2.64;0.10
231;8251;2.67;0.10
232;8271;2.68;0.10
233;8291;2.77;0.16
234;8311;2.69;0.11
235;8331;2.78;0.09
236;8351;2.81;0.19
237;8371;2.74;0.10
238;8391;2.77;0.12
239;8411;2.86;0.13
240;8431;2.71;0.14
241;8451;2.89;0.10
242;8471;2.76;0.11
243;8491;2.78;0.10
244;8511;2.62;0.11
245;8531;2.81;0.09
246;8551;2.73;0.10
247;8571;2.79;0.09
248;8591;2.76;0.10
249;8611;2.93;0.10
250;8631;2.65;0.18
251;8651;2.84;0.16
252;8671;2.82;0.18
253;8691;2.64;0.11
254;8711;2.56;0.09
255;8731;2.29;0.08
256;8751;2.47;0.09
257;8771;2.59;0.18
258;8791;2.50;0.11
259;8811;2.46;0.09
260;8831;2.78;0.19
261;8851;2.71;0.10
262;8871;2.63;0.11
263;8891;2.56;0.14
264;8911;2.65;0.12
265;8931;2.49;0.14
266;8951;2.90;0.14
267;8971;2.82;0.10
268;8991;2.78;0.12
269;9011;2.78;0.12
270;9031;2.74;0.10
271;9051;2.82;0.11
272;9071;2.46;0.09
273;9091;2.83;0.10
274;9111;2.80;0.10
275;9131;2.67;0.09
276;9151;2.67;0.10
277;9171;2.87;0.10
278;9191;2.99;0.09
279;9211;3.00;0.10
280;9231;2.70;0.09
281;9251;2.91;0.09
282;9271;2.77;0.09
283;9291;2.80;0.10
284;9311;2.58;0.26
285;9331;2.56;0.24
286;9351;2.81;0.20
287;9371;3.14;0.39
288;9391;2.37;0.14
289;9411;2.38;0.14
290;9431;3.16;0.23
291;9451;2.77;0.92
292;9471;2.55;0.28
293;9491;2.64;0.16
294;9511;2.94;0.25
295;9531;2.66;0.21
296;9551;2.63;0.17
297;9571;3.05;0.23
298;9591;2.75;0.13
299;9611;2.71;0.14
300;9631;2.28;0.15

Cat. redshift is 0.22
